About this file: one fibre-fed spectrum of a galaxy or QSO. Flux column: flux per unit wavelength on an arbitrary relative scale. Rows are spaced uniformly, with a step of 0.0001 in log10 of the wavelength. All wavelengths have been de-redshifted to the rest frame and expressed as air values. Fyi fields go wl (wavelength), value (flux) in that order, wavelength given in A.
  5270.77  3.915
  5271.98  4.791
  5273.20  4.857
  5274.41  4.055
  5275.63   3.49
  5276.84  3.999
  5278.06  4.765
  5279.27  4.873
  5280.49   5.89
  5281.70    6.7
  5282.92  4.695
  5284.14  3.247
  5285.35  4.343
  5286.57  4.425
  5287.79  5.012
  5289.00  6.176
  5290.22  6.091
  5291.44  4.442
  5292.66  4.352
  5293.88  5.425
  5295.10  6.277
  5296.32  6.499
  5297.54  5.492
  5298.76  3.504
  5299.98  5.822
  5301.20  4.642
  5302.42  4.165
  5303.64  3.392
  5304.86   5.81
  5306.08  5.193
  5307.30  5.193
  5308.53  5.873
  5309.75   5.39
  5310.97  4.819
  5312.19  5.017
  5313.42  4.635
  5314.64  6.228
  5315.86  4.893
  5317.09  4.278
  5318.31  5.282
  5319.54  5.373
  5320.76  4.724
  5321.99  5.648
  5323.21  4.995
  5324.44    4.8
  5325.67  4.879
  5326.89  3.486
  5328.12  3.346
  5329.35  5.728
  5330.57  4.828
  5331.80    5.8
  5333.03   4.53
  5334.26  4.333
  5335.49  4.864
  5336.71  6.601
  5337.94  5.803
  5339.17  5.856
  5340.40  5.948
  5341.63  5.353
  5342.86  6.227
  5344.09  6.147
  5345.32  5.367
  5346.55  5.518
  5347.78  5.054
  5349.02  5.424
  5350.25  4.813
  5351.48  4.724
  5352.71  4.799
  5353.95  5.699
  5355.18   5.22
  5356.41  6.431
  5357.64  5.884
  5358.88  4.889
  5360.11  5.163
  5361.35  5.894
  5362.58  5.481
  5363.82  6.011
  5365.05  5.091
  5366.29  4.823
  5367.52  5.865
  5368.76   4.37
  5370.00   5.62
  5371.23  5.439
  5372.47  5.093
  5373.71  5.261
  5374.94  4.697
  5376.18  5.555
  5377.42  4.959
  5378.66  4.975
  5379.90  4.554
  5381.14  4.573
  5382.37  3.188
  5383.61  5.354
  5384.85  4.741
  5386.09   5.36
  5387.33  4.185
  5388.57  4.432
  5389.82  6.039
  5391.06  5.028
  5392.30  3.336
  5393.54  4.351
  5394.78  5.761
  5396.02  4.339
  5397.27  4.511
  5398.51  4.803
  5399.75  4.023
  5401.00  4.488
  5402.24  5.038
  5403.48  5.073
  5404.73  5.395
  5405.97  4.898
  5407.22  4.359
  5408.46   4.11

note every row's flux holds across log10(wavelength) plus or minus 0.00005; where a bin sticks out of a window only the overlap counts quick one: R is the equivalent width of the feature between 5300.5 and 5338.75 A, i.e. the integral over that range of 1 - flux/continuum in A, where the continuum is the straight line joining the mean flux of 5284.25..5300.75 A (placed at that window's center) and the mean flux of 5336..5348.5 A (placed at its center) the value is 3.5 A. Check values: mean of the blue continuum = 5.16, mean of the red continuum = 5.78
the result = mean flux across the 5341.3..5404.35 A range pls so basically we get 5.08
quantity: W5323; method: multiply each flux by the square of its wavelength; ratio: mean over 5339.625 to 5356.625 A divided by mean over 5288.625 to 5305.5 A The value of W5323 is 1.08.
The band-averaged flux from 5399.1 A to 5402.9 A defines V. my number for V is 4.53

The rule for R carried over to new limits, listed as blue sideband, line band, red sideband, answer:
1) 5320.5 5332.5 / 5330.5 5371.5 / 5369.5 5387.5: -4.6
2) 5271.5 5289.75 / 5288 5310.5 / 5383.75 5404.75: -2.1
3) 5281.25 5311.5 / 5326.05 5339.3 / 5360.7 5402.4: 0.1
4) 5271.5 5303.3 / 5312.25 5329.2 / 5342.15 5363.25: 1.1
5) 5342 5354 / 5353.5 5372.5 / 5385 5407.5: -1.0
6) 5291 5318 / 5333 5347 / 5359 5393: -1.5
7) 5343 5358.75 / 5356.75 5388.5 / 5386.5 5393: -0.6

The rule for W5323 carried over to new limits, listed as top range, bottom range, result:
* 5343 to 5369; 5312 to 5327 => 1.10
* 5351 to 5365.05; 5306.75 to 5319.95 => 1.07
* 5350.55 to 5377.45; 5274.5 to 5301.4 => 1.10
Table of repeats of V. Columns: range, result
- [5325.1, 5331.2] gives 4.46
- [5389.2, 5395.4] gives 4.91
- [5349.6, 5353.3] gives 4.79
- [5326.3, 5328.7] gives 3.41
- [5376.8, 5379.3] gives 4.96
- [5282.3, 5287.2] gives 4.18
